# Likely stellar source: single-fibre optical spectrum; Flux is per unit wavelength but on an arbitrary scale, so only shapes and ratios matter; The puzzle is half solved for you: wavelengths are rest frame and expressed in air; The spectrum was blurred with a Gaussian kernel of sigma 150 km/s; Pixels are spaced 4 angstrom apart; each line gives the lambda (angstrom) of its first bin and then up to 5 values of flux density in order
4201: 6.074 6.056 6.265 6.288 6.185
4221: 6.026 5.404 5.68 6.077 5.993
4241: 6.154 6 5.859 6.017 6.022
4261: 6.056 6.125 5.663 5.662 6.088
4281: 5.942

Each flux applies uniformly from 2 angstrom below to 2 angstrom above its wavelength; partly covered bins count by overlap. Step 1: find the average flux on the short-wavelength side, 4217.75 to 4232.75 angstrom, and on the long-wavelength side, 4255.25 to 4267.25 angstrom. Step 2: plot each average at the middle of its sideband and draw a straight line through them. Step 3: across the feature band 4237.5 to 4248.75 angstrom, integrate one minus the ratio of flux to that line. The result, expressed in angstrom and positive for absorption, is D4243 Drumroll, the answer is -0.2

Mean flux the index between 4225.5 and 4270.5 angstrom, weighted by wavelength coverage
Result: 5.95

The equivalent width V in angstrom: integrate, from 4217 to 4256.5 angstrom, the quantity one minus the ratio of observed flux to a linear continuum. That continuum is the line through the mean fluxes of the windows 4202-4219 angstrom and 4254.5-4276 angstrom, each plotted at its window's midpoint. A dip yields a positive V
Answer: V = 0.84 angstrom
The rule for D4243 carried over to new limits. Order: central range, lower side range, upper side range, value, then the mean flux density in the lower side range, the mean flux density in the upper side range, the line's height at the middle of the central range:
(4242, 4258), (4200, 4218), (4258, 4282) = 0.1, 6.18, 5.93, 6.01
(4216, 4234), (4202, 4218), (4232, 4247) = 0.8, 6.19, 6.05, 6.12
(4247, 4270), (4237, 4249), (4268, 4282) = -0.1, 6.03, 5.84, 5.94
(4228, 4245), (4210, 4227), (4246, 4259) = 0.0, 5.99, 5.97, 5.98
